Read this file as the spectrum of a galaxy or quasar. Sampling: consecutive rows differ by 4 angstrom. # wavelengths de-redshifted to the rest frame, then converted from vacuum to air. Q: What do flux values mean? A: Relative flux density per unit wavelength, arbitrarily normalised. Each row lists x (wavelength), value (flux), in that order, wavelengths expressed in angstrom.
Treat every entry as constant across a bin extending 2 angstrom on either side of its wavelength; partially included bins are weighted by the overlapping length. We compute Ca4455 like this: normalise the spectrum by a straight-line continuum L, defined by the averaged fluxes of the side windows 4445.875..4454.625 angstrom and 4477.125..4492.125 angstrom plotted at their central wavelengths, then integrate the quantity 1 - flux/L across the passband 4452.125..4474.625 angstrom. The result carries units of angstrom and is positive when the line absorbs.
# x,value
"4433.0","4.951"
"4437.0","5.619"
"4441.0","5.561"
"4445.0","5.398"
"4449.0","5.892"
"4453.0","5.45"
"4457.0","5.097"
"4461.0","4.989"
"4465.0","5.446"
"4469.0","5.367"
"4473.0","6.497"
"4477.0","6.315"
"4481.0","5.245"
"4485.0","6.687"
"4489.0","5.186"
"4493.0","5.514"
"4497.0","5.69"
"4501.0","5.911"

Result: 0.93 angstrom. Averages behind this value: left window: 5.65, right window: 5.77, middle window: 5.46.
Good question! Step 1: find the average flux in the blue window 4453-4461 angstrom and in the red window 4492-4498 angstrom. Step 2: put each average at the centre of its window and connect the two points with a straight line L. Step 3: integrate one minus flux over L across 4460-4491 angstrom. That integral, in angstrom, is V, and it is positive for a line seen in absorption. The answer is -2.1 angstrom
